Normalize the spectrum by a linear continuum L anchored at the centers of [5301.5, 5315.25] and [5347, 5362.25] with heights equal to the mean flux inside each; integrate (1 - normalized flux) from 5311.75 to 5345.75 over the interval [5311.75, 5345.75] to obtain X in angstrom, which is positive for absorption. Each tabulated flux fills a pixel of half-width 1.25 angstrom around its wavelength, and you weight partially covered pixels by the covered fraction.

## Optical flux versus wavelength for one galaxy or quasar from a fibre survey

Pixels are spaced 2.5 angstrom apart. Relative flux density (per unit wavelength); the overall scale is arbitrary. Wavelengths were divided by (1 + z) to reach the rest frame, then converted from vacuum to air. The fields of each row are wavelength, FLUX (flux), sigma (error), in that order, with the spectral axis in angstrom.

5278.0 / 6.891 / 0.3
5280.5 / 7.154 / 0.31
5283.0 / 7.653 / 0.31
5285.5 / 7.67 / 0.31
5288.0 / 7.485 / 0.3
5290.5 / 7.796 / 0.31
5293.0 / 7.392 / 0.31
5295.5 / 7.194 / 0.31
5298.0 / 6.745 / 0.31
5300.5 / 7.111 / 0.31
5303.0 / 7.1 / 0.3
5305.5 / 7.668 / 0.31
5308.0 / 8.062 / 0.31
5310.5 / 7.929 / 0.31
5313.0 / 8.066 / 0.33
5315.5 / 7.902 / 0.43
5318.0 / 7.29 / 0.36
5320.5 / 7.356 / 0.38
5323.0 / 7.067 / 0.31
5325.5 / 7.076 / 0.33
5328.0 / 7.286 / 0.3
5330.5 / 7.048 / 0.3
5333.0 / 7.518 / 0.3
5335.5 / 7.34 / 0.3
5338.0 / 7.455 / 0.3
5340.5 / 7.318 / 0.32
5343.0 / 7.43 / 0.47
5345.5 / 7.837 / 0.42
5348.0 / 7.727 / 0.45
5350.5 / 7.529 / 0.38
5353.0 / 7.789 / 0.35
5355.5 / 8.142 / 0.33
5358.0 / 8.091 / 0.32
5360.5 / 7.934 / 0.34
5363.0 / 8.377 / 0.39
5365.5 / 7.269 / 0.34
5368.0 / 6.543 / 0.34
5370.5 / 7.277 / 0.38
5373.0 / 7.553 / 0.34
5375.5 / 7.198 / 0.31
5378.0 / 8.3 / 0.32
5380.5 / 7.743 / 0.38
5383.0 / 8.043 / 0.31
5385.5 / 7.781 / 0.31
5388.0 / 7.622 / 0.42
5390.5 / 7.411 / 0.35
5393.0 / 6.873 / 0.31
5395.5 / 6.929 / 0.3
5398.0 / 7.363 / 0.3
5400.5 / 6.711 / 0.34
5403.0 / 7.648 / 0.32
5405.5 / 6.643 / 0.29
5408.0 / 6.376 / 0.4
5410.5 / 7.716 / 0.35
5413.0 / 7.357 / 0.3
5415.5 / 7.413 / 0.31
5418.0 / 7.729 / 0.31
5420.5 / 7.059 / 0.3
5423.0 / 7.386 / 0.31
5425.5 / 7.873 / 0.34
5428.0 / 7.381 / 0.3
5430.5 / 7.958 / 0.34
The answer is 1.7 angstrom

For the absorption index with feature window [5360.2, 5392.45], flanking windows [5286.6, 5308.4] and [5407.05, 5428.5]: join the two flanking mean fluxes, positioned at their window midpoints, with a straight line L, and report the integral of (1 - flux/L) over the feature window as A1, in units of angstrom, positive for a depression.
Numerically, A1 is -1.0 angstrom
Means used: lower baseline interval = 7.37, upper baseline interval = 7.38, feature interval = 7.59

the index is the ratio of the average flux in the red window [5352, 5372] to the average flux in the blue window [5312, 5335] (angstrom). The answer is 1.0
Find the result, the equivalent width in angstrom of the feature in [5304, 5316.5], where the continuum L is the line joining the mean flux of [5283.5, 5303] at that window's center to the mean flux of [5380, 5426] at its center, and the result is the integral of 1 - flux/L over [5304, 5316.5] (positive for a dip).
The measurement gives -0.97 angstrom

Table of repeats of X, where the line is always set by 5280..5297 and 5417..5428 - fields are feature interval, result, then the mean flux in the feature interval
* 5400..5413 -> 0.7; 7.07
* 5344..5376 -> -0.7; 7.64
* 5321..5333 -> 0.5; 7.18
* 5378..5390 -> -0.5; 7.83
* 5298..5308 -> 0.2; 7.32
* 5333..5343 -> 0.1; 7.4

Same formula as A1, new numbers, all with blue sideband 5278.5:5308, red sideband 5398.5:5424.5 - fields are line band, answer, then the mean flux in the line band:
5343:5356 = -0.8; 7.75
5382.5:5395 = -0.4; 7.48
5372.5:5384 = -0.8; 7.78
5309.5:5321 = -0.6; 7.73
